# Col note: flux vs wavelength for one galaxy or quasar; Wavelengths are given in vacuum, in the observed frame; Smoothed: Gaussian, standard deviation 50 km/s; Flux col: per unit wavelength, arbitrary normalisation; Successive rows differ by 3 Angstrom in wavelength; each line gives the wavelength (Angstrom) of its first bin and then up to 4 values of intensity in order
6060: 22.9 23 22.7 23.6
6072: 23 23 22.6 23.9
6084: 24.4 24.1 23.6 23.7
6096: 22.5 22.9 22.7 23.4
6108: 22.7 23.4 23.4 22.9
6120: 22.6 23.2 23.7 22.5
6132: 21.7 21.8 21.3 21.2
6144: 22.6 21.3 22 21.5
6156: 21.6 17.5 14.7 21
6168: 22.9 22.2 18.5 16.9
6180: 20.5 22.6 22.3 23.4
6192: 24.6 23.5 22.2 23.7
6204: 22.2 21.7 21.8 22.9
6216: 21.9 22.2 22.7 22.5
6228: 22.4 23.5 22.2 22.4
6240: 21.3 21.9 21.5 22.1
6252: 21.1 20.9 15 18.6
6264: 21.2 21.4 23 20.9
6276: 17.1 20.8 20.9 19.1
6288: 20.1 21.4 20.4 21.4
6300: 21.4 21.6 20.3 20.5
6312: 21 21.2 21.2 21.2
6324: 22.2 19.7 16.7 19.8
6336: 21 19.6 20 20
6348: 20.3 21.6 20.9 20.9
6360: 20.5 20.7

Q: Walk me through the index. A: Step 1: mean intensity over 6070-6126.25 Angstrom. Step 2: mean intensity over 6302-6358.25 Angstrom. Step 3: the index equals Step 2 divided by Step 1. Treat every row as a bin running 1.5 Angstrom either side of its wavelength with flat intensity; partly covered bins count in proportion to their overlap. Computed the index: 0.88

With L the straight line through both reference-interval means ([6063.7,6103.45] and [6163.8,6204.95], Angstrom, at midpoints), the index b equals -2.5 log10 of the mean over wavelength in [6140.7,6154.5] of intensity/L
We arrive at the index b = 0.03 mag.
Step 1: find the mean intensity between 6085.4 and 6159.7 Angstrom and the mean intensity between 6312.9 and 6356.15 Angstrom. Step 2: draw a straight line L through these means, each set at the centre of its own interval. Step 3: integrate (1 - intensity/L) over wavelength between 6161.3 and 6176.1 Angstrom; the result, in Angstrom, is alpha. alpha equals 1.3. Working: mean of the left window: 22.4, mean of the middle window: 20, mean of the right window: 20.4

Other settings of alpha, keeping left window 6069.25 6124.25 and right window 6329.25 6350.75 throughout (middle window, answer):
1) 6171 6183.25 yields 1.4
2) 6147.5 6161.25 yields 1.3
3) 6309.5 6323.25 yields -0.7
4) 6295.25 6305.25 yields -0.5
